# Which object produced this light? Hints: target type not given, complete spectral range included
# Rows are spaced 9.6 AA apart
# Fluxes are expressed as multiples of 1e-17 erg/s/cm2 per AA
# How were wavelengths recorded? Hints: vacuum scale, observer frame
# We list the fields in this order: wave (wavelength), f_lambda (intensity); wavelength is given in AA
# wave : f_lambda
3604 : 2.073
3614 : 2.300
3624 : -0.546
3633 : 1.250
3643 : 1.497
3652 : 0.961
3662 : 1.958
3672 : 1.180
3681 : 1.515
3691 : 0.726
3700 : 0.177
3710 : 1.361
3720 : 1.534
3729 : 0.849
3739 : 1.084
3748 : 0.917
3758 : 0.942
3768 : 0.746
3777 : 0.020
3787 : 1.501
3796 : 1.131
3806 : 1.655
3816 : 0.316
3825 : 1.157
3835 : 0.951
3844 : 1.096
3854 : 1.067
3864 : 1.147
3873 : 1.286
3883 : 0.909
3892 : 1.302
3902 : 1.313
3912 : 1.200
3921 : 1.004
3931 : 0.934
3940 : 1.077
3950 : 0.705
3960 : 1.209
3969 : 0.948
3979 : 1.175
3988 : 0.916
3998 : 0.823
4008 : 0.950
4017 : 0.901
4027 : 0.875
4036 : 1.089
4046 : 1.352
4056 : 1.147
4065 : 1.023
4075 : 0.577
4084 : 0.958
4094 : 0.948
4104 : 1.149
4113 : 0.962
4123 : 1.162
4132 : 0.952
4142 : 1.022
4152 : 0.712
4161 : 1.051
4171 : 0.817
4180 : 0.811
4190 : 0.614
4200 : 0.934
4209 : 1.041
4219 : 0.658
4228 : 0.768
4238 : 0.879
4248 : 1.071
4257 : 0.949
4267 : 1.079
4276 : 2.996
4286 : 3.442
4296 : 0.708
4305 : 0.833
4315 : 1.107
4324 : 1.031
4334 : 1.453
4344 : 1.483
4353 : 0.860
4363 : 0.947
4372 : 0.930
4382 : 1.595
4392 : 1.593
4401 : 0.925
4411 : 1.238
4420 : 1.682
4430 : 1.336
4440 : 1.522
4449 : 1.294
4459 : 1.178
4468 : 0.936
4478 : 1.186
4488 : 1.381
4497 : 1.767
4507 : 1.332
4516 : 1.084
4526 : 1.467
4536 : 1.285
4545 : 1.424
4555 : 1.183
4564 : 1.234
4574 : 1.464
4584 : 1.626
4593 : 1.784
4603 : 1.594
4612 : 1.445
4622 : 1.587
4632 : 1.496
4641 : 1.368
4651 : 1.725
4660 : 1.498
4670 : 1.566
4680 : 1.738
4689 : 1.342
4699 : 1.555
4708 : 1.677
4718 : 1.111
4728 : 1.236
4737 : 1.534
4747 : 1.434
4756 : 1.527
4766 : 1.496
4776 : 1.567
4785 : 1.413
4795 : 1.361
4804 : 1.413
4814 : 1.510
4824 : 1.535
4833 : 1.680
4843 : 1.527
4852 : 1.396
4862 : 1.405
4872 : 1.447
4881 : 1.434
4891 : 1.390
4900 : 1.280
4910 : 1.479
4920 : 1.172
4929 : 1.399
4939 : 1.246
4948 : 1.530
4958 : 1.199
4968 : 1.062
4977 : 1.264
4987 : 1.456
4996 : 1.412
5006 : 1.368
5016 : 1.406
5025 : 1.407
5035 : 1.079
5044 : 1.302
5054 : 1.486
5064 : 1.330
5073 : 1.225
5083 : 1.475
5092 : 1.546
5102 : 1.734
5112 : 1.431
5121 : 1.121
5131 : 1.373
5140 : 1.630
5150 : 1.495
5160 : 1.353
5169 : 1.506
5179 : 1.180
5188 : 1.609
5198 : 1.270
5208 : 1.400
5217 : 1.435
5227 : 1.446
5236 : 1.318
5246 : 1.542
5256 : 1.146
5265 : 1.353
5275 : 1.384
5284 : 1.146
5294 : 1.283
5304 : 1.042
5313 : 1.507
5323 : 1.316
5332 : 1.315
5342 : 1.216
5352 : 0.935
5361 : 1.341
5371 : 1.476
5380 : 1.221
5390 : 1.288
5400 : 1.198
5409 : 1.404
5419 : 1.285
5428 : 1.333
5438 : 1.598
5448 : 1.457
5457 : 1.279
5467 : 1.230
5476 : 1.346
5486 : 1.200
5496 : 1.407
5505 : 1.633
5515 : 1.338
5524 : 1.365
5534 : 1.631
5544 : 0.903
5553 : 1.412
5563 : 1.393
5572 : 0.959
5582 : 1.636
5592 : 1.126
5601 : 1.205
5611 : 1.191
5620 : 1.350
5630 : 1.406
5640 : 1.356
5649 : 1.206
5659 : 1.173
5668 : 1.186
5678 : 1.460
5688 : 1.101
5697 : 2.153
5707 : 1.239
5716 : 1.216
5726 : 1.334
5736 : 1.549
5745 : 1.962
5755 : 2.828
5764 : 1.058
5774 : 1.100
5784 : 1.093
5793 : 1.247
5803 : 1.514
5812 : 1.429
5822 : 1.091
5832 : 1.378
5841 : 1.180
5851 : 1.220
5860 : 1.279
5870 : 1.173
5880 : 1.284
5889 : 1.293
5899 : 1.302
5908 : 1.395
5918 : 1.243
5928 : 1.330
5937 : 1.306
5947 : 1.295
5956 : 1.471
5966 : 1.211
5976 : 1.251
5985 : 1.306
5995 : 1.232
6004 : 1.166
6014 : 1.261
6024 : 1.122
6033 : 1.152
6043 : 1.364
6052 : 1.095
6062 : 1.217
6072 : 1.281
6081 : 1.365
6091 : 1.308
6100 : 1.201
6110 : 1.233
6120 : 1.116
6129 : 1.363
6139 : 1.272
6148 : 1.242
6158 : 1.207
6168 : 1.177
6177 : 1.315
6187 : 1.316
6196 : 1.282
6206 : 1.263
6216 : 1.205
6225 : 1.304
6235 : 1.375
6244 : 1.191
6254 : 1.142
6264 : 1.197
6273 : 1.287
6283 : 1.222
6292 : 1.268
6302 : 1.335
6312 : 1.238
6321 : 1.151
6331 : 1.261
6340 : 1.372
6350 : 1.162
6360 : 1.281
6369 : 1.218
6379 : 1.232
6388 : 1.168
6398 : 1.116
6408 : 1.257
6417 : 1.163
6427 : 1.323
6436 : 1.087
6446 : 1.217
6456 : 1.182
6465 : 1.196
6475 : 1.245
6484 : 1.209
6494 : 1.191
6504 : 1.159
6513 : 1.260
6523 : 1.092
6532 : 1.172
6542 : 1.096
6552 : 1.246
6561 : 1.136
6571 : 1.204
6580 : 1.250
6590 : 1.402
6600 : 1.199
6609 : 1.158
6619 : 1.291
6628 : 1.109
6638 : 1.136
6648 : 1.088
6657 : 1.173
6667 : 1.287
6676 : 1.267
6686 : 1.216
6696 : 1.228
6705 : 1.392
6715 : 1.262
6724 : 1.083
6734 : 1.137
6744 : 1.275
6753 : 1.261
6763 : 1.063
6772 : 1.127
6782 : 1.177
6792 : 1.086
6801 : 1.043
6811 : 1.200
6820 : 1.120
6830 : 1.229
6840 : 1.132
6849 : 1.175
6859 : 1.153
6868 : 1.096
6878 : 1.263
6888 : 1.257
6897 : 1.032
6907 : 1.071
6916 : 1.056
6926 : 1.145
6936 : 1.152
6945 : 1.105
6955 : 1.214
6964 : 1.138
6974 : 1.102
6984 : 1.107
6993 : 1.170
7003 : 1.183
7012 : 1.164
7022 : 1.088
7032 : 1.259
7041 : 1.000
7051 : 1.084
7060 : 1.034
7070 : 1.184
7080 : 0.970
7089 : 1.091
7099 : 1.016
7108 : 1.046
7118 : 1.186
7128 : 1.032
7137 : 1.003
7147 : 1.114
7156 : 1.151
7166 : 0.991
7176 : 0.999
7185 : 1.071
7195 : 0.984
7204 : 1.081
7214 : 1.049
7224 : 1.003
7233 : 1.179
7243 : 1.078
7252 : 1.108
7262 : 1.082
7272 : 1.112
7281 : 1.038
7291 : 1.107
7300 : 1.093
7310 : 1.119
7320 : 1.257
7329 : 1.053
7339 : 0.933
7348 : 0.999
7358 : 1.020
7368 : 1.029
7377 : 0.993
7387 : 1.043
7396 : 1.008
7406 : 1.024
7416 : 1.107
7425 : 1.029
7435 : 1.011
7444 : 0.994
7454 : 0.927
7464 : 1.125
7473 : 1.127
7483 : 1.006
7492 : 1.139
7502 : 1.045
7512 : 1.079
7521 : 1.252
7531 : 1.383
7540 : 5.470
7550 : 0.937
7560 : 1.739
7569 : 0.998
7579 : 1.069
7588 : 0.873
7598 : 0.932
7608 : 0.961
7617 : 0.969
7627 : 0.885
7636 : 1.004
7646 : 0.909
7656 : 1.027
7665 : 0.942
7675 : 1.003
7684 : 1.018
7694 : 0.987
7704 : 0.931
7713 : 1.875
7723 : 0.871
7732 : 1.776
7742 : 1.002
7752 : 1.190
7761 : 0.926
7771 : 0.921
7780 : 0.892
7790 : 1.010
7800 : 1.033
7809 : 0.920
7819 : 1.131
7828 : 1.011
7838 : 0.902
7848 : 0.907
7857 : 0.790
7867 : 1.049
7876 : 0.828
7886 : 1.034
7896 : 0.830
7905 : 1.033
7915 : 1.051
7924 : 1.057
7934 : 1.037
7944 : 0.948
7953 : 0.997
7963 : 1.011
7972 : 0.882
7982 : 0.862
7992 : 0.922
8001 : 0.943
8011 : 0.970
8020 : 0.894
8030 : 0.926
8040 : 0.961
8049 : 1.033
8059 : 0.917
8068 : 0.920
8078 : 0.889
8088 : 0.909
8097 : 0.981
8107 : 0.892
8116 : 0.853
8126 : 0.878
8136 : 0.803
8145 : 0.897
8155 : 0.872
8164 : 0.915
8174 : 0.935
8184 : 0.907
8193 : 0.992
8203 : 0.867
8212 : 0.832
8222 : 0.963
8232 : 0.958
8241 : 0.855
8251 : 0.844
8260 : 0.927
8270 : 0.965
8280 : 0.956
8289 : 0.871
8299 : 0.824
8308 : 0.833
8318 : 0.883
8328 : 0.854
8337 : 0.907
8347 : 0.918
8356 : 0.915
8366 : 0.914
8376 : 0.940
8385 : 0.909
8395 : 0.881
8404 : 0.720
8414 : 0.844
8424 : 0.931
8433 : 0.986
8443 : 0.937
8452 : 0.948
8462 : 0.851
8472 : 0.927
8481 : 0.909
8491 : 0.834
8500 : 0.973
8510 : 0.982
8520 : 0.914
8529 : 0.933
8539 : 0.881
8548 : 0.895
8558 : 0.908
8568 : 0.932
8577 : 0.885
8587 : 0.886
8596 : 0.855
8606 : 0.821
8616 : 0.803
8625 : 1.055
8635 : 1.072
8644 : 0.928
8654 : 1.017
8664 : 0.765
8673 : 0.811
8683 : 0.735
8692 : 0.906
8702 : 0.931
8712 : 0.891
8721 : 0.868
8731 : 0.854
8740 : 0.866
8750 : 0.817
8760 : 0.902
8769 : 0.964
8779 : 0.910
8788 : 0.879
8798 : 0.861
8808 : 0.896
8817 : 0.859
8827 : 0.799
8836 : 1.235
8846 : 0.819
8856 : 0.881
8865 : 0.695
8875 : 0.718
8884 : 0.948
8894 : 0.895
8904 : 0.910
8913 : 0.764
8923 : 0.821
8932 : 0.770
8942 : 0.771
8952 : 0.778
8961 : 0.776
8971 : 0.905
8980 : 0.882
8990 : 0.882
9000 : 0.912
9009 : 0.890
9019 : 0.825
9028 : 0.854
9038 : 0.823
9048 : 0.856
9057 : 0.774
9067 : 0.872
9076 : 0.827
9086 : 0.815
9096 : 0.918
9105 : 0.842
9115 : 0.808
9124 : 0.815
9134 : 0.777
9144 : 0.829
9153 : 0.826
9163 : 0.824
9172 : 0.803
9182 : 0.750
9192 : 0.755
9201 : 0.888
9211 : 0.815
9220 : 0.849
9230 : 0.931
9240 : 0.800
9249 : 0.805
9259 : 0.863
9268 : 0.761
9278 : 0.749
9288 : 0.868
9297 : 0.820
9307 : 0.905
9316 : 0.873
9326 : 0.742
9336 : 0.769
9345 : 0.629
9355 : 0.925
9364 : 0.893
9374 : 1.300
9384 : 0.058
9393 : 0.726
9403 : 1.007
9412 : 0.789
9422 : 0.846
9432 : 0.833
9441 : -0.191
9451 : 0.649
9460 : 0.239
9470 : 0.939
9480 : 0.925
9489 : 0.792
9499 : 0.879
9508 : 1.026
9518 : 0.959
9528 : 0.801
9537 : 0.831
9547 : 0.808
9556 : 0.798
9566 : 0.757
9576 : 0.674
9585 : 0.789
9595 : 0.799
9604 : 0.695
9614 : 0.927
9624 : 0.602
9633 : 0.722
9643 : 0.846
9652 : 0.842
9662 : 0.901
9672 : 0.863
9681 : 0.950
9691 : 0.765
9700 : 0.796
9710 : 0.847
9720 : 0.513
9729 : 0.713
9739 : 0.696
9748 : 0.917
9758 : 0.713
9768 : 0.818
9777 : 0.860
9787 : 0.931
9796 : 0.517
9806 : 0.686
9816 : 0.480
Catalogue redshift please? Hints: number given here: 0.15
